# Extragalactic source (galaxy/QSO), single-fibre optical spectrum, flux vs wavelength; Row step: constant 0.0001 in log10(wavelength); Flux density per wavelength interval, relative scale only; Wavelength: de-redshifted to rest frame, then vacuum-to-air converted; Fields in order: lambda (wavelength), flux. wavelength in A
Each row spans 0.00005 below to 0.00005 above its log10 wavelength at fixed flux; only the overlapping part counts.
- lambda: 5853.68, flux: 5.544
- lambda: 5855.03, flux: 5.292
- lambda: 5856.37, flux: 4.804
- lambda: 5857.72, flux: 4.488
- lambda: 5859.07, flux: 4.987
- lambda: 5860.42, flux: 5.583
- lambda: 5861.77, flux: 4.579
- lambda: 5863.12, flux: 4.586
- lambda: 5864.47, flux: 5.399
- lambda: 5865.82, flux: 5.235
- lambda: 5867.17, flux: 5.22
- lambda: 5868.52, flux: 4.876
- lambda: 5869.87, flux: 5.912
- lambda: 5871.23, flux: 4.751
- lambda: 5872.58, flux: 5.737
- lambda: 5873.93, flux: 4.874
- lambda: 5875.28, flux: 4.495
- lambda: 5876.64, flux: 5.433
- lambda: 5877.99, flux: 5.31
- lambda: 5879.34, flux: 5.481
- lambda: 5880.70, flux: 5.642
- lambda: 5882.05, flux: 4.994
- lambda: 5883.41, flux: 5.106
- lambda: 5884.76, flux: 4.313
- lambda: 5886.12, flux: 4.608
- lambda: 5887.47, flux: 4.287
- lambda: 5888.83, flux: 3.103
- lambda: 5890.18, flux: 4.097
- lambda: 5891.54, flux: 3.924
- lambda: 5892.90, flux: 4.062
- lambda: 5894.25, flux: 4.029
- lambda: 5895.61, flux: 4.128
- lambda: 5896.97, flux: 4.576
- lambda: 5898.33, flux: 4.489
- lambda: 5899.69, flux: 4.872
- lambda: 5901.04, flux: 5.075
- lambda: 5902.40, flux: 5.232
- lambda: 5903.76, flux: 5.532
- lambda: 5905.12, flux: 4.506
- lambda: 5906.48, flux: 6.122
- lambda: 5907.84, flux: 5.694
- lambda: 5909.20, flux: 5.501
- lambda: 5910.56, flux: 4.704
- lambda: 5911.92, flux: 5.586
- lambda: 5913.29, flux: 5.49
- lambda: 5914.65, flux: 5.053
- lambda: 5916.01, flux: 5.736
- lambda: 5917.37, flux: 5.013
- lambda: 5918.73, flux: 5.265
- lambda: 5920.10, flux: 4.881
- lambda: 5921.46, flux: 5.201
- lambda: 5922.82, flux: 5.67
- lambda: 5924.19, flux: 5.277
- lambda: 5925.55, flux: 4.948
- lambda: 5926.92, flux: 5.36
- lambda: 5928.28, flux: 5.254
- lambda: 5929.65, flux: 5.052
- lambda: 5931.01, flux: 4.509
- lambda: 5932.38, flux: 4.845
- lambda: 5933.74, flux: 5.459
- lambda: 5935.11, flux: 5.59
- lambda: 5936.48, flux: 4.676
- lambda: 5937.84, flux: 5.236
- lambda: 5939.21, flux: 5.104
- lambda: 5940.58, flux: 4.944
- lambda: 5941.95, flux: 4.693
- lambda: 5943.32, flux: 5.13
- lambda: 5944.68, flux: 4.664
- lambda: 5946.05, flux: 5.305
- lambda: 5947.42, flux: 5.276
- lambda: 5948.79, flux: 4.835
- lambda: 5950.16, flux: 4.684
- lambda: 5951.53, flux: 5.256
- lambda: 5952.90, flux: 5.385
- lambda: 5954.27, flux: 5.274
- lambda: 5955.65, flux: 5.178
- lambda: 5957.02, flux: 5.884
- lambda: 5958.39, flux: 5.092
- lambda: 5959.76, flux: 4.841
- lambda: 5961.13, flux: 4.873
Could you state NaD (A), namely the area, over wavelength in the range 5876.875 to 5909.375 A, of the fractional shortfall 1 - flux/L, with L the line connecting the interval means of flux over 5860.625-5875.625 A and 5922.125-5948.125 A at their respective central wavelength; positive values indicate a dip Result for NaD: 2.0 A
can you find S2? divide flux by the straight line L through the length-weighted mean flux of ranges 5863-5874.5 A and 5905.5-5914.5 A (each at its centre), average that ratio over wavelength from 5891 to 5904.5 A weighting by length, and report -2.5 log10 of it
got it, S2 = 0.17 mag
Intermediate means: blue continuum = 5.21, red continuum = 5.45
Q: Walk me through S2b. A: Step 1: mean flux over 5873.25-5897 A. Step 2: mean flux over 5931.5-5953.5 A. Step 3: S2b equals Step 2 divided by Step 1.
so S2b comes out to 1.1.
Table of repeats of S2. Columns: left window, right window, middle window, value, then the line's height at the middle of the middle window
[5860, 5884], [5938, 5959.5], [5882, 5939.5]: 0.04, 5.14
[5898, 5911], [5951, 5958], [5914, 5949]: 0.04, 5.3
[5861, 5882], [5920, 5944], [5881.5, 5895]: 0.21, 5.15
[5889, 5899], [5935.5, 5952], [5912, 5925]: -0.16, 4.55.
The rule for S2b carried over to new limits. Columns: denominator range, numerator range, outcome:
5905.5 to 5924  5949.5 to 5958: 0.98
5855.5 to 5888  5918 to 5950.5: 1.01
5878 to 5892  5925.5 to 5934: 1.10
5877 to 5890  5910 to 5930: 1.10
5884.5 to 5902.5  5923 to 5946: 1.17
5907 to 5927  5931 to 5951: 0.95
